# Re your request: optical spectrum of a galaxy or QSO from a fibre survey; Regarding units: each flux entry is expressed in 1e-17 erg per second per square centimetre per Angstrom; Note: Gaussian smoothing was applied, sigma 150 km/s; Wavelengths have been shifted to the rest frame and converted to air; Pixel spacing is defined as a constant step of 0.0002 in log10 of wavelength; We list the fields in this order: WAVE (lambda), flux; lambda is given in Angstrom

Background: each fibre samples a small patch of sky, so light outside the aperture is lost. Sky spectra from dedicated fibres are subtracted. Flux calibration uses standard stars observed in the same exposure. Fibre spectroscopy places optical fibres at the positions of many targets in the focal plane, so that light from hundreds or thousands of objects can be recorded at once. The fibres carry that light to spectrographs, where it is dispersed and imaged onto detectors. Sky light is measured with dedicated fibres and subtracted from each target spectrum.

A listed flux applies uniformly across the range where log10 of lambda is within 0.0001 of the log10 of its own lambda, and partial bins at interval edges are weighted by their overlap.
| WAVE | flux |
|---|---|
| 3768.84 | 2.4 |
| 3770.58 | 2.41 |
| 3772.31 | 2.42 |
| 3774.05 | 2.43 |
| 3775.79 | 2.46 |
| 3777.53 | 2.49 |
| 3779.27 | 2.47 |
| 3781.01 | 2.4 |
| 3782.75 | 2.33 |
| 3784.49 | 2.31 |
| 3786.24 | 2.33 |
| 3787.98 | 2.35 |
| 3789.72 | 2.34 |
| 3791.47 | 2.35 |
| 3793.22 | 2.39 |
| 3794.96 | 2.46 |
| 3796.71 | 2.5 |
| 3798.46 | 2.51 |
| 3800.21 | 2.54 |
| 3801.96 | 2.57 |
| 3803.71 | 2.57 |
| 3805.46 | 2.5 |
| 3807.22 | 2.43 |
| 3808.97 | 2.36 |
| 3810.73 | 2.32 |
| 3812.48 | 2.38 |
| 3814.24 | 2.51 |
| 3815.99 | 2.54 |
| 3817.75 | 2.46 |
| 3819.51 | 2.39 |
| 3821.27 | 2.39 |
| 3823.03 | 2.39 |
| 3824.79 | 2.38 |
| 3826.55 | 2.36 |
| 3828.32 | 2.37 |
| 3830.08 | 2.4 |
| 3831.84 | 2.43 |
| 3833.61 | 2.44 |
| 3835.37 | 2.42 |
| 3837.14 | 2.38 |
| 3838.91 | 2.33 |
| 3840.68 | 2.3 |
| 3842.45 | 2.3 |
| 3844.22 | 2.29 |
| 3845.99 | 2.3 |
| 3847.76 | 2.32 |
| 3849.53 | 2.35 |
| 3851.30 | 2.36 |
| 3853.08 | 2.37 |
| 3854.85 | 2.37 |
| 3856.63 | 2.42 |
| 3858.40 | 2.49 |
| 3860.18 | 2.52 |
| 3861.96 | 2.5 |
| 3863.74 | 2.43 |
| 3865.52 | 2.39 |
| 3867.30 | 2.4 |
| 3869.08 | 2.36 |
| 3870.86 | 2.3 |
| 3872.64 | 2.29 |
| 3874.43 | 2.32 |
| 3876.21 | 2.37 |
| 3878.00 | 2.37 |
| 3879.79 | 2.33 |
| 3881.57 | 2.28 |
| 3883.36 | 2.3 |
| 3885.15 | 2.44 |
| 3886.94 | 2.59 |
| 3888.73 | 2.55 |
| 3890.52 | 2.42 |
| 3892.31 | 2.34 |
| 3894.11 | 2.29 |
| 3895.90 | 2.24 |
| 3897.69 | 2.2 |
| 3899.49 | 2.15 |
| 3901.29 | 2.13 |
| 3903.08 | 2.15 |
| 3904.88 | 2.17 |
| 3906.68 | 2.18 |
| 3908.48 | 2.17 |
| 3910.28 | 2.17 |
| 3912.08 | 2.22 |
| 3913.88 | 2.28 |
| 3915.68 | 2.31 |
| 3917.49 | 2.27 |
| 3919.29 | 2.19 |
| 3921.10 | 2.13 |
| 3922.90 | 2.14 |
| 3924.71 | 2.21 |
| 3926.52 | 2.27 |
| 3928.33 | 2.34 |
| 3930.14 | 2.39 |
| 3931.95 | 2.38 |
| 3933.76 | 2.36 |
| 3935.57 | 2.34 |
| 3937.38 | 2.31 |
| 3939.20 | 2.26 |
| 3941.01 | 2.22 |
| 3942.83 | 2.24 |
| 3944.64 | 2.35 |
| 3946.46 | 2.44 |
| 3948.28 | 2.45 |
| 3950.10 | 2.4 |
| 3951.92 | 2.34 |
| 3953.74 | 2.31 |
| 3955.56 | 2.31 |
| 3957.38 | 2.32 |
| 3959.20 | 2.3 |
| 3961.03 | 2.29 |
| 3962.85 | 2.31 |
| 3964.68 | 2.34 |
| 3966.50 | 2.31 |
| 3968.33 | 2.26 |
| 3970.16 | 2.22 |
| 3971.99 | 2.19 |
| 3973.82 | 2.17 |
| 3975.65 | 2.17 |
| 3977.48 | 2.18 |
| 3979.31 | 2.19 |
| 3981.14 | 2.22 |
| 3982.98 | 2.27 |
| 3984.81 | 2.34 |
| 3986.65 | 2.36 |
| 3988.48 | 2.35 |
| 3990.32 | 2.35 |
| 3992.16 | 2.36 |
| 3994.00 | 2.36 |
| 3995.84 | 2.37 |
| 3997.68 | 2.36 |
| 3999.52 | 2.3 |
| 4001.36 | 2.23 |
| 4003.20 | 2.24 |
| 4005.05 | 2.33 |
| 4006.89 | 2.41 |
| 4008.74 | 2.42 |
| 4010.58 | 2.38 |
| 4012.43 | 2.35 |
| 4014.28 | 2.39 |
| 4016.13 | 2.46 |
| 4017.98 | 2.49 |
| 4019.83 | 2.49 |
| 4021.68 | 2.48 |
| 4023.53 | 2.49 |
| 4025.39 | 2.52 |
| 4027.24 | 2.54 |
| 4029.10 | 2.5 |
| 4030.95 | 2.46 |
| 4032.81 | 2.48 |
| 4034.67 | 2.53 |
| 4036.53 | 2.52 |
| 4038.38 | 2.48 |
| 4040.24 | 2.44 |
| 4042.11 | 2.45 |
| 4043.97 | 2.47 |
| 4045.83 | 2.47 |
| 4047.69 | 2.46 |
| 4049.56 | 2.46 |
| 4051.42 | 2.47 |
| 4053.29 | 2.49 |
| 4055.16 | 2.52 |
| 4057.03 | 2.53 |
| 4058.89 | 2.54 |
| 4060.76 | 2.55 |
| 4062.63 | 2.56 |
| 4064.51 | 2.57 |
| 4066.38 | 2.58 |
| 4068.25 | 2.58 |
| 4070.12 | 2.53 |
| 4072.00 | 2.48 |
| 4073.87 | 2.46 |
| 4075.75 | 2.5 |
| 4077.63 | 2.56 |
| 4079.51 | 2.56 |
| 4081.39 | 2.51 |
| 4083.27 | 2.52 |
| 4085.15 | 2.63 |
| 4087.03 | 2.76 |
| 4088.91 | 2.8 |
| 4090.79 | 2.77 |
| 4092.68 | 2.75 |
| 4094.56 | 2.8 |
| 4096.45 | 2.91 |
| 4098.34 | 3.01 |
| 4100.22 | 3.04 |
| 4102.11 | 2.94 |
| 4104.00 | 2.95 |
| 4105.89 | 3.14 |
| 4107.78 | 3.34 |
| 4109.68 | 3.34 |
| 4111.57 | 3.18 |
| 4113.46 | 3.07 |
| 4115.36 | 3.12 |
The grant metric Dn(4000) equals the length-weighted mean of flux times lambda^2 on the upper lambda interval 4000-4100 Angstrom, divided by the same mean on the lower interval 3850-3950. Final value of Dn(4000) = 1.18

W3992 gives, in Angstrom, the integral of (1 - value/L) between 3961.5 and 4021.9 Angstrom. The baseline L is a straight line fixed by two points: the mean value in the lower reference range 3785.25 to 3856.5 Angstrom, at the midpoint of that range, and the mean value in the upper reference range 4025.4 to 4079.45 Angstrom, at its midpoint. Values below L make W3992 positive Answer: 3.9 Angstrom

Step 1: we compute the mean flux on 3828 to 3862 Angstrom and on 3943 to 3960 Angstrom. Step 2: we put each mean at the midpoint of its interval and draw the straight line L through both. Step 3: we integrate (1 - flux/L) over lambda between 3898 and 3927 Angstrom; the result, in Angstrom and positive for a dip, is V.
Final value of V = 2.06 Angstrom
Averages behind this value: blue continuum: 2.38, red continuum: 2.35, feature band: 2.19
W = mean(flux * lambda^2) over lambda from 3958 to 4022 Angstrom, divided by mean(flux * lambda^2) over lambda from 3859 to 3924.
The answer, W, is 1.06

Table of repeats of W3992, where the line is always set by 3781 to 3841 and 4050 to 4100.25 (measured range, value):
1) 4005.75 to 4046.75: 1.9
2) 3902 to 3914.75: 1.5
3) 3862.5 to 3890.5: 0.9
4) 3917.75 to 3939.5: 2.0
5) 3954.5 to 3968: 1.2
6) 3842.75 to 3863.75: 0.5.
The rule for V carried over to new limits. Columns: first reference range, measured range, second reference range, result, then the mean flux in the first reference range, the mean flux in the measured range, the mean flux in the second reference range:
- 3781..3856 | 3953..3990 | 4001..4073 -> 2.7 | 2.4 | 2.27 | 2.47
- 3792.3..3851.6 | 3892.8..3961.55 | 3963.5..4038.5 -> 3.2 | 2.41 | 2.27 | 2.36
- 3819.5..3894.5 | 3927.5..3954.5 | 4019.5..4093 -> 1.1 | 2.38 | 2.34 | 2.54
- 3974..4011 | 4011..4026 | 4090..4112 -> 0.1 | 2.31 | 2.45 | 3.01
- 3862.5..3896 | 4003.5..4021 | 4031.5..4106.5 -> 0.9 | 2.37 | 2.41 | 2.62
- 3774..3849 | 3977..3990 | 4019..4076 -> 1.0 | 2.41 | 2.28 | 2.5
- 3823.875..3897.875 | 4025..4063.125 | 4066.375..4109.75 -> 2.7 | 2.37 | 2.5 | 2.76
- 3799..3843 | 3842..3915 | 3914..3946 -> 0.6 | 2.42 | 2.33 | 2.28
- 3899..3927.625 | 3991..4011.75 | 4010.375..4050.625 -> 0.5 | 2.2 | 2.34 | 2.47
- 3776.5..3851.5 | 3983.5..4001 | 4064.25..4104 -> 1.7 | 2.4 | 2.34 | 2.69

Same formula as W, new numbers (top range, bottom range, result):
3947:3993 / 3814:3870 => 1.02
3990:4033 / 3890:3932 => 1.13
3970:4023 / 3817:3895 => 1.05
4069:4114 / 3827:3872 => 1.34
